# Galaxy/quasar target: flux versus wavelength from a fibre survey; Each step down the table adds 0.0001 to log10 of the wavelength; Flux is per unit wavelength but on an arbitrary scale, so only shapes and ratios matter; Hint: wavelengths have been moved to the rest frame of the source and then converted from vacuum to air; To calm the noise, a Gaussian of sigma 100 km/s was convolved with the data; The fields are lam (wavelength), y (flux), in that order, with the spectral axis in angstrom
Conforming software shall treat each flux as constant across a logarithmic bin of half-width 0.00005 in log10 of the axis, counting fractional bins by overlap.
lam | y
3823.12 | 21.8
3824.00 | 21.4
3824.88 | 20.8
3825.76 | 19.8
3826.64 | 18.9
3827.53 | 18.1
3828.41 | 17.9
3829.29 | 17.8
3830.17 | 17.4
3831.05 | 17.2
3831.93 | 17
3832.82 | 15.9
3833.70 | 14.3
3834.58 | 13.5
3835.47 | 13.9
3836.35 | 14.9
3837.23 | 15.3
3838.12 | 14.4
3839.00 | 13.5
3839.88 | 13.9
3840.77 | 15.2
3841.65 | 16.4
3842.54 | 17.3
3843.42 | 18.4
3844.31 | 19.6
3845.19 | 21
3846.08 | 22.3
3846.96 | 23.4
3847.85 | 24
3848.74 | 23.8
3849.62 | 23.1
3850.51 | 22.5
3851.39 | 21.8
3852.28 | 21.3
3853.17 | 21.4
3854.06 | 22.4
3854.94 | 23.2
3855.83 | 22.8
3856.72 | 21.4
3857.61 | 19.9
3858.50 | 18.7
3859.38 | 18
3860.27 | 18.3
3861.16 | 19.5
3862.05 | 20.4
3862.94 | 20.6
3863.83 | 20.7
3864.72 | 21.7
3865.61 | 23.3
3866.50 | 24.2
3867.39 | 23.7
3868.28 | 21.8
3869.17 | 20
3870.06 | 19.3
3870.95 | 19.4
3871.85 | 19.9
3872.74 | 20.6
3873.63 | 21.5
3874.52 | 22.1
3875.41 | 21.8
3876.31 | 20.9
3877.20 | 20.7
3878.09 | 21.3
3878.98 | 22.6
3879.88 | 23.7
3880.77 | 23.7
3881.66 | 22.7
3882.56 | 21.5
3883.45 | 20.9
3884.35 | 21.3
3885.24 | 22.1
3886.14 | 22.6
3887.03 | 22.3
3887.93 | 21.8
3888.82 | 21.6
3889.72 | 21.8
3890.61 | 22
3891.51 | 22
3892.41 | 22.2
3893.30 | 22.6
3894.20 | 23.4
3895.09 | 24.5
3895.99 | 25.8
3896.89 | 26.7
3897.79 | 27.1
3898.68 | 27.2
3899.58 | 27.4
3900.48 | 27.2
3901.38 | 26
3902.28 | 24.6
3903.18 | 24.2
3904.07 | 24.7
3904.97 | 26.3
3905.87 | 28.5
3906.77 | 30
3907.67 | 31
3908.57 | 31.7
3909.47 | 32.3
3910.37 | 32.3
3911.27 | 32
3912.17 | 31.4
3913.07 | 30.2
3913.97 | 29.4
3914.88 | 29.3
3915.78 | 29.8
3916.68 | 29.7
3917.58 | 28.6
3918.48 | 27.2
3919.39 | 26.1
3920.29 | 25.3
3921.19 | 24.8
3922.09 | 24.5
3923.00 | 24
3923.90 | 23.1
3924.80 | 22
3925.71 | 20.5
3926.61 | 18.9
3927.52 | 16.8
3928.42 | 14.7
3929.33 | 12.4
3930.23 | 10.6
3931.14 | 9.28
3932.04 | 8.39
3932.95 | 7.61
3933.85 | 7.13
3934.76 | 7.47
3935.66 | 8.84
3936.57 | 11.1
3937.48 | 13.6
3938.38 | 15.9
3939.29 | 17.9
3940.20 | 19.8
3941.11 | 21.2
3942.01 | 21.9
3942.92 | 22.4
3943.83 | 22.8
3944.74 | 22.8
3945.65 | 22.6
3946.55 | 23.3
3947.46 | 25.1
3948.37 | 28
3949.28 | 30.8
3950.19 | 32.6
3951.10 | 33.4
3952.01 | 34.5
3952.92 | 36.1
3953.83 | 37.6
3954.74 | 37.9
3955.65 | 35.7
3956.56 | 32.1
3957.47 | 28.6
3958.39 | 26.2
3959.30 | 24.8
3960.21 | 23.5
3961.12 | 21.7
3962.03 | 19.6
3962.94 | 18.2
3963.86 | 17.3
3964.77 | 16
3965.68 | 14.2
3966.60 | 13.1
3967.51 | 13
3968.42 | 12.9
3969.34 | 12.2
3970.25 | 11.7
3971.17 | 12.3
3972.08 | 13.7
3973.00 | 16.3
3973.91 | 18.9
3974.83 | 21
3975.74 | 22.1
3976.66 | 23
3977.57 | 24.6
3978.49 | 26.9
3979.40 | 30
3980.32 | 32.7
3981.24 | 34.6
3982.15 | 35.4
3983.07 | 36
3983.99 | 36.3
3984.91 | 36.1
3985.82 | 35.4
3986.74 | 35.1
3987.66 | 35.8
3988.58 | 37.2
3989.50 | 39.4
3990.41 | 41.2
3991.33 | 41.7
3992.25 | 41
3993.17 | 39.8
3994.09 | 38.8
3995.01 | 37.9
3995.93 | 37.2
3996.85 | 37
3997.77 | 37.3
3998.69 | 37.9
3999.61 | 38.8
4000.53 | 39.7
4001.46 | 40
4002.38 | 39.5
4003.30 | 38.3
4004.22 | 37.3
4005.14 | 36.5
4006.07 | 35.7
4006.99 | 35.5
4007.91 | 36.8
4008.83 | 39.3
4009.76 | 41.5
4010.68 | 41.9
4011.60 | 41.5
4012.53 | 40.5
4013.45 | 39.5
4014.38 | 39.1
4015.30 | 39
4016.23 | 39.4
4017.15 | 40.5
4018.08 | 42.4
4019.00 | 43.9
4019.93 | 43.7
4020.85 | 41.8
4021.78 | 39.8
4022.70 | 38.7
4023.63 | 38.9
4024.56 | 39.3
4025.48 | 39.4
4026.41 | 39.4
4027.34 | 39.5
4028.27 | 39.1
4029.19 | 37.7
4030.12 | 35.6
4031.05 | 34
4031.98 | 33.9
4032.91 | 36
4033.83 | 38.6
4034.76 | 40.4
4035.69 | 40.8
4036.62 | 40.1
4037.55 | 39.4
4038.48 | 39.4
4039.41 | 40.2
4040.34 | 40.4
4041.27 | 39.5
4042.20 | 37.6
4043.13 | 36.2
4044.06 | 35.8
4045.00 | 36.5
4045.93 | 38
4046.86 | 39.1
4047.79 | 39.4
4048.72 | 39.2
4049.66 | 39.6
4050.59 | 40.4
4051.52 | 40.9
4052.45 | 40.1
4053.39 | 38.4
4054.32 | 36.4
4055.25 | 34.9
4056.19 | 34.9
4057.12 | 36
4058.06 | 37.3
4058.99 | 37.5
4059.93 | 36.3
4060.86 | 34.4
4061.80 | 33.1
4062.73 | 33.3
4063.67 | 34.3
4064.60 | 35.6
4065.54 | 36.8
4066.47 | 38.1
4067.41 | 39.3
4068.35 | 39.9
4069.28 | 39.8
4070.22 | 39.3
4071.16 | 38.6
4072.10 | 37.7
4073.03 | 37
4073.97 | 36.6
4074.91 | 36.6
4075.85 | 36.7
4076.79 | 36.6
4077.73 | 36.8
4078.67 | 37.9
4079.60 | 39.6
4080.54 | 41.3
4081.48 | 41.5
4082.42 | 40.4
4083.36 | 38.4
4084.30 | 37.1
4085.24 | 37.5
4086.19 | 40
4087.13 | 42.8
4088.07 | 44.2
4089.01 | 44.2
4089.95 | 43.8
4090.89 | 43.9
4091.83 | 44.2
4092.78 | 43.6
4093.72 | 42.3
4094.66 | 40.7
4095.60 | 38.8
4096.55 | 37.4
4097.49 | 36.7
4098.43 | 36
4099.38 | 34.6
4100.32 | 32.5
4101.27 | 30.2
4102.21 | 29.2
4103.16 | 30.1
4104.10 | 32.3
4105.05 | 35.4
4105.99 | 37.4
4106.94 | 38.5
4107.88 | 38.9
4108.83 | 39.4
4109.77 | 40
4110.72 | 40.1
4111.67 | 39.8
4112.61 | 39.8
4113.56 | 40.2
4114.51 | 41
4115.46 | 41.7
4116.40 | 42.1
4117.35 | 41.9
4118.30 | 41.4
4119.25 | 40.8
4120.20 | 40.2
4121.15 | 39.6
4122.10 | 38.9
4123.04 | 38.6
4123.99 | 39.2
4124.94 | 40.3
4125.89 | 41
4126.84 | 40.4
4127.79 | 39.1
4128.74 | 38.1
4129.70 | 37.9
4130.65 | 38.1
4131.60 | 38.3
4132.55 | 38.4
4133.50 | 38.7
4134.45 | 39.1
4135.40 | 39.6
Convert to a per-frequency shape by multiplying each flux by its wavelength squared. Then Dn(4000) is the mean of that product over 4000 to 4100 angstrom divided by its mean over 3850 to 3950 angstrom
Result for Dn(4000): 1.87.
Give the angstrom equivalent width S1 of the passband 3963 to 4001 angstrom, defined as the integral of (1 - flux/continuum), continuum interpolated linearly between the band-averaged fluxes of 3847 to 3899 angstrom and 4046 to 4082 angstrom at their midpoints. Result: 3.1 angstrom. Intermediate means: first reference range 22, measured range 28.7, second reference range 37.7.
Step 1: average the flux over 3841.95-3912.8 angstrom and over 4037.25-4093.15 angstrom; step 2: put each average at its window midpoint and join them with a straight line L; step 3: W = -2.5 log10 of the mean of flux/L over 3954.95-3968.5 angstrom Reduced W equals 0.35 mag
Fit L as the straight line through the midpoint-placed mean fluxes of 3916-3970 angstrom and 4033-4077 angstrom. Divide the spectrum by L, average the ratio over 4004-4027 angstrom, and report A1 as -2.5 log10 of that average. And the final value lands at -0.23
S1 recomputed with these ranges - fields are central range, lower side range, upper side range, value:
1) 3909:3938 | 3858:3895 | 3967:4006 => 5.1 angstrom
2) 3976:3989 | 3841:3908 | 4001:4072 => 0.2 angstrom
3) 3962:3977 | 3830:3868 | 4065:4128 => 6.7 angstrom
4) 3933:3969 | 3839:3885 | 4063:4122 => 7.3 angstrom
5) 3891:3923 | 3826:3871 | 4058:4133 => -4.5 angstrom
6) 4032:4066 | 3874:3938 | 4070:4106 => -2.7 angstrom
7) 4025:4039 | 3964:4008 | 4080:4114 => -1.8 angstrom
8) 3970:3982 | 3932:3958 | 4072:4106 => 1.8 angstrom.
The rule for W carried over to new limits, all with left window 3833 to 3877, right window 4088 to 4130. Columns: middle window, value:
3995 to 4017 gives -0.23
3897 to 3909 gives -0.17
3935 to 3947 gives 0.38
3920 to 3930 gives 0.23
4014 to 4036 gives -0.20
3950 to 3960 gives -0.19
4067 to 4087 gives -0.06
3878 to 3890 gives -0.01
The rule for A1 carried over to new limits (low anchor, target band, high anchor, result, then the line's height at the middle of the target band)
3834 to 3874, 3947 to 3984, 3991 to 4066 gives 0.26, 31.7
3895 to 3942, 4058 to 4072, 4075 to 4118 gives -0.03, 36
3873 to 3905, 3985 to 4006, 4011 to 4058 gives -0.10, 34.7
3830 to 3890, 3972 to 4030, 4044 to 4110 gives -0.15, 31.7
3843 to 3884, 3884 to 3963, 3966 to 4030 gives 0.13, 27.1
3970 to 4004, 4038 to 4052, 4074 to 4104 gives -0.08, 35.9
